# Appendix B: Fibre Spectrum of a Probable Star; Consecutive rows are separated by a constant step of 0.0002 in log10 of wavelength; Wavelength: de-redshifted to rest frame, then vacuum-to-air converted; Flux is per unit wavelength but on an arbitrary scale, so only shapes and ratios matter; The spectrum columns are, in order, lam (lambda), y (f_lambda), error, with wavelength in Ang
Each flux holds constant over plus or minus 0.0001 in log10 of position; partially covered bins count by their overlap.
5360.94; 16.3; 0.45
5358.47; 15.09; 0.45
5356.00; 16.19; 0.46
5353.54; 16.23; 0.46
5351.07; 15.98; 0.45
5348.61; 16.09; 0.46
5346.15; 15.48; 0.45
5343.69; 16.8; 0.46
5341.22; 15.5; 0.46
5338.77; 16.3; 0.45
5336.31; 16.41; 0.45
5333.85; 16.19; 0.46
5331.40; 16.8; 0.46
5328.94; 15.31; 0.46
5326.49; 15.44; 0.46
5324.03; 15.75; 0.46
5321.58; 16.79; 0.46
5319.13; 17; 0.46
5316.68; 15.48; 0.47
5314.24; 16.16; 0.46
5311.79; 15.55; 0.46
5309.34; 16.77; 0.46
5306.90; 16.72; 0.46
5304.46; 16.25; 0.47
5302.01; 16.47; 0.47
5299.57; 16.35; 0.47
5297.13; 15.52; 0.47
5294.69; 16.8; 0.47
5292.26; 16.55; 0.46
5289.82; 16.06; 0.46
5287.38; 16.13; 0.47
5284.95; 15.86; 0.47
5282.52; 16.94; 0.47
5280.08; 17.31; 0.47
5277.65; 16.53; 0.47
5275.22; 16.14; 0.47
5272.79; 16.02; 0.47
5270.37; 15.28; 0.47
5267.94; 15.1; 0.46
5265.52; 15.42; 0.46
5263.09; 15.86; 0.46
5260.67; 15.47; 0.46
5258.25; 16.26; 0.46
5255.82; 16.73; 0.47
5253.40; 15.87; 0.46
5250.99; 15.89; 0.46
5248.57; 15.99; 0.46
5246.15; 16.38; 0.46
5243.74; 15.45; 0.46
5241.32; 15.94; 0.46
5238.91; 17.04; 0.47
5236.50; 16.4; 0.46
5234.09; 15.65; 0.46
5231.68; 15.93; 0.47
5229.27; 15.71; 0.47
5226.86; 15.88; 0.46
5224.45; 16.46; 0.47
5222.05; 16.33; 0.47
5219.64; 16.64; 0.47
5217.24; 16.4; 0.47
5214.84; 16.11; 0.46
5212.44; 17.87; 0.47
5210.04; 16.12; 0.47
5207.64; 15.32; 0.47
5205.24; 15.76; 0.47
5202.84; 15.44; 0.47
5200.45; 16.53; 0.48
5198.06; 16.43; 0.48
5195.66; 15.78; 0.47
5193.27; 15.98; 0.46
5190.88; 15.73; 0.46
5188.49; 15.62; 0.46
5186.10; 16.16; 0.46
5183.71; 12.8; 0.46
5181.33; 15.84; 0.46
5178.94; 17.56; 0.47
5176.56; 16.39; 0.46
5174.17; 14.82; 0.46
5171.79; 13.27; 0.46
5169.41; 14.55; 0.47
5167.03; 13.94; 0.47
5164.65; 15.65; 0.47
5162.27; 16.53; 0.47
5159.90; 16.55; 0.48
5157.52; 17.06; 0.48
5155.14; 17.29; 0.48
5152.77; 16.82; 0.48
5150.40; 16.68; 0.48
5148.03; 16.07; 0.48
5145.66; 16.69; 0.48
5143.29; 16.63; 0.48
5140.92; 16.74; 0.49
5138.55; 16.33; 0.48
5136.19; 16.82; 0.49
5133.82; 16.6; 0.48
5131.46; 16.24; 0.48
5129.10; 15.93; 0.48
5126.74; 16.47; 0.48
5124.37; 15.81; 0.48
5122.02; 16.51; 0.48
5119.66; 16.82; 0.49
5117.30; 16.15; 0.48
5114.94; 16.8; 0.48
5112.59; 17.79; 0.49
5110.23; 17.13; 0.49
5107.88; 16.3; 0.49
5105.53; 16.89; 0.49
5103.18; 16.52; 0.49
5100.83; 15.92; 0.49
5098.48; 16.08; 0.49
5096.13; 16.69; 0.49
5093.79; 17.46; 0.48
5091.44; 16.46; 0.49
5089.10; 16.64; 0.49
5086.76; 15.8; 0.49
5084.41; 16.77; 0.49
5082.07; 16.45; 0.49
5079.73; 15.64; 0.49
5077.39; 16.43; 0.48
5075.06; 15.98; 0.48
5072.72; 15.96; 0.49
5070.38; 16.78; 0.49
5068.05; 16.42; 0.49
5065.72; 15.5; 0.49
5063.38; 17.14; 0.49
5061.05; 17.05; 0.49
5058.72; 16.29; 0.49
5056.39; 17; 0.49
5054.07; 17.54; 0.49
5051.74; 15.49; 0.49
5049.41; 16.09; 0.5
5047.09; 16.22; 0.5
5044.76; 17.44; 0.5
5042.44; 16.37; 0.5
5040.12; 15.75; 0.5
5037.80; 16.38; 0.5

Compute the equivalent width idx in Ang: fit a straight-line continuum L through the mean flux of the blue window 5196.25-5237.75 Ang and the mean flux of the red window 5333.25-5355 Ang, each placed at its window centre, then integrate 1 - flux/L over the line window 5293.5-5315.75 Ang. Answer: -0.2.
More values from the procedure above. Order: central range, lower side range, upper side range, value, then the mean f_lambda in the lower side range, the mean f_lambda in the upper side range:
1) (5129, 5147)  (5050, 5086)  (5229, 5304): -0.25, 16.4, 16.1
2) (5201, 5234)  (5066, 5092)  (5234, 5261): 0.03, 16.3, 16.1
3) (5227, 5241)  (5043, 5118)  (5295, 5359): 0.14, 16.5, 16.1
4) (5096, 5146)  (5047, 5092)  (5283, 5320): -0.54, 16.4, 16.3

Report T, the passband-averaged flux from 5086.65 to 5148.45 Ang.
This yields 16.5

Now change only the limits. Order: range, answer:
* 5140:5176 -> 16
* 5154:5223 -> 15.9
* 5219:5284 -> 16.1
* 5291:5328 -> 16.2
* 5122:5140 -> 16.3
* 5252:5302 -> 16.1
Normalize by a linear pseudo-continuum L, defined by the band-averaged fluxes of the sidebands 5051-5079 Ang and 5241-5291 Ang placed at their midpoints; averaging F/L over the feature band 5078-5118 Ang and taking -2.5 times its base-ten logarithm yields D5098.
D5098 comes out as -0.01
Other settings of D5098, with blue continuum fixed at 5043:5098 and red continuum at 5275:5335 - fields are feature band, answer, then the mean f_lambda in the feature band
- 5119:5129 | 0.01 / 16.3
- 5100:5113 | -0.02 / 16.7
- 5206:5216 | 0.00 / 16.3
